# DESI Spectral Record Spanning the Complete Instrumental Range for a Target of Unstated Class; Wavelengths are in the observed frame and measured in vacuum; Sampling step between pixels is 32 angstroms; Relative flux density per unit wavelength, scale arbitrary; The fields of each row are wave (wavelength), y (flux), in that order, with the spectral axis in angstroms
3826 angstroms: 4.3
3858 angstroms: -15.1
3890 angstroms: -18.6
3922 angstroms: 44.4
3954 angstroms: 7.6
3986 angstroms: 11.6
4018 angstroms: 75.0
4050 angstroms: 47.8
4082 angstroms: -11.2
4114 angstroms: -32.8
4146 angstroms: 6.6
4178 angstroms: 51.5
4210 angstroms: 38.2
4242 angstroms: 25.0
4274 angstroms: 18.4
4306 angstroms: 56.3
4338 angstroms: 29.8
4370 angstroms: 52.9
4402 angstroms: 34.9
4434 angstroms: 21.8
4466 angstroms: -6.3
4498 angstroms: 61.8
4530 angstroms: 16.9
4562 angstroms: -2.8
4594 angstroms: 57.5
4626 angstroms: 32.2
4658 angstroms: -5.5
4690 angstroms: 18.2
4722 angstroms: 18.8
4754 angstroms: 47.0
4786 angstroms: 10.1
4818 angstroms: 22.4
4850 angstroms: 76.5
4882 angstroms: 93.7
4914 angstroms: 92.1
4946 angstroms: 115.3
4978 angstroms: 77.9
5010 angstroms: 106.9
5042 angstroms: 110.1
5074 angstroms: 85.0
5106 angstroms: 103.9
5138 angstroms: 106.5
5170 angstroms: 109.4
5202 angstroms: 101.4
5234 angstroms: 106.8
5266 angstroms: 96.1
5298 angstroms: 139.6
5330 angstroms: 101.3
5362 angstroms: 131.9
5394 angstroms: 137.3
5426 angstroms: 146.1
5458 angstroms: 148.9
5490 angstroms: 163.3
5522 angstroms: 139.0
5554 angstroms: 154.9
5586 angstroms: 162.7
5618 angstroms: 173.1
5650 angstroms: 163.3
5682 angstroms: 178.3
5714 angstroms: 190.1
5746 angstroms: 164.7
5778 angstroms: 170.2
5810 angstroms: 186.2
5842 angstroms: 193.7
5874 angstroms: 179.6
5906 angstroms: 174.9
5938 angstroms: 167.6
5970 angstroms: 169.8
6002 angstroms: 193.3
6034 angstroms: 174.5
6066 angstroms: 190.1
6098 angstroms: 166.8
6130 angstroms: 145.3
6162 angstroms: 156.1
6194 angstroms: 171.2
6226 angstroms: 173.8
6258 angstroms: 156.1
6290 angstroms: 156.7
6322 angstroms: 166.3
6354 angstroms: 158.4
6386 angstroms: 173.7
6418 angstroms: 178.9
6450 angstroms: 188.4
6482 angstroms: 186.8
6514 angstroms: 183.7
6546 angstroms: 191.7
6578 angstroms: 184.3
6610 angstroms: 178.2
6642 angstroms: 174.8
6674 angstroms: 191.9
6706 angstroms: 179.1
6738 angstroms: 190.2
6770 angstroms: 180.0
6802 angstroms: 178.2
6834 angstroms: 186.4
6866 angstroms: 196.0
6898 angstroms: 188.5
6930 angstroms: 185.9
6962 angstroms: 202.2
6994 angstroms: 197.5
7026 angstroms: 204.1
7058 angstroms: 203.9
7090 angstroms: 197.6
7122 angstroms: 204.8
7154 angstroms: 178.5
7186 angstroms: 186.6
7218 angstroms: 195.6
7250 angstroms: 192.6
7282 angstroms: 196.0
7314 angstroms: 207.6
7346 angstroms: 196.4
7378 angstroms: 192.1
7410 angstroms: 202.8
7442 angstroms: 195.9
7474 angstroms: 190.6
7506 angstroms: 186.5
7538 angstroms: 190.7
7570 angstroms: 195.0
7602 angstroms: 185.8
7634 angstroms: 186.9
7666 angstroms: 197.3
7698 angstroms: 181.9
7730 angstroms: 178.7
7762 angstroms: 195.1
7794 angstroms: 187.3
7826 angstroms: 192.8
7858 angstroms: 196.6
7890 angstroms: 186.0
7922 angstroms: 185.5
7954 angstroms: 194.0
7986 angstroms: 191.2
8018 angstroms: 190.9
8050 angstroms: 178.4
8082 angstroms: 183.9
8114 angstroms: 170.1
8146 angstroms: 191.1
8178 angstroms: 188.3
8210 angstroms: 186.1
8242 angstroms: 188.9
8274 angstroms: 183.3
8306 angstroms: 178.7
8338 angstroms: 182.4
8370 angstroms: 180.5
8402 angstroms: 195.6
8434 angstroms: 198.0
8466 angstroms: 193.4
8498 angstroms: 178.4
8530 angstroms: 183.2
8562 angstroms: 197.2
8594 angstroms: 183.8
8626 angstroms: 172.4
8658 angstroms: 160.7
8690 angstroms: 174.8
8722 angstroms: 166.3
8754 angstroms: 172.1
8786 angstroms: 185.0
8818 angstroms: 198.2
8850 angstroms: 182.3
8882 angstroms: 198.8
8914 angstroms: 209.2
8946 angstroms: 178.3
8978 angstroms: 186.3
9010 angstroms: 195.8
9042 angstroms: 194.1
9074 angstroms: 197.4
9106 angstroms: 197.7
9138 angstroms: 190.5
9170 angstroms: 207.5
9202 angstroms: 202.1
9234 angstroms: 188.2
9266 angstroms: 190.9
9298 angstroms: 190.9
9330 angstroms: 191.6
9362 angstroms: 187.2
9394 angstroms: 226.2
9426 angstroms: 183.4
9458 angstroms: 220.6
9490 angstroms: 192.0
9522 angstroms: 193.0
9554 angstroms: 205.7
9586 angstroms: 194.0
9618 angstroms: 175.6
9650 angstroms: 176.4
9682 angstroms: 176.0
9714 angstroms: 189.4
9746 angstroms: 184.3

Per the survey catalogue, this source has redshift 0.21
